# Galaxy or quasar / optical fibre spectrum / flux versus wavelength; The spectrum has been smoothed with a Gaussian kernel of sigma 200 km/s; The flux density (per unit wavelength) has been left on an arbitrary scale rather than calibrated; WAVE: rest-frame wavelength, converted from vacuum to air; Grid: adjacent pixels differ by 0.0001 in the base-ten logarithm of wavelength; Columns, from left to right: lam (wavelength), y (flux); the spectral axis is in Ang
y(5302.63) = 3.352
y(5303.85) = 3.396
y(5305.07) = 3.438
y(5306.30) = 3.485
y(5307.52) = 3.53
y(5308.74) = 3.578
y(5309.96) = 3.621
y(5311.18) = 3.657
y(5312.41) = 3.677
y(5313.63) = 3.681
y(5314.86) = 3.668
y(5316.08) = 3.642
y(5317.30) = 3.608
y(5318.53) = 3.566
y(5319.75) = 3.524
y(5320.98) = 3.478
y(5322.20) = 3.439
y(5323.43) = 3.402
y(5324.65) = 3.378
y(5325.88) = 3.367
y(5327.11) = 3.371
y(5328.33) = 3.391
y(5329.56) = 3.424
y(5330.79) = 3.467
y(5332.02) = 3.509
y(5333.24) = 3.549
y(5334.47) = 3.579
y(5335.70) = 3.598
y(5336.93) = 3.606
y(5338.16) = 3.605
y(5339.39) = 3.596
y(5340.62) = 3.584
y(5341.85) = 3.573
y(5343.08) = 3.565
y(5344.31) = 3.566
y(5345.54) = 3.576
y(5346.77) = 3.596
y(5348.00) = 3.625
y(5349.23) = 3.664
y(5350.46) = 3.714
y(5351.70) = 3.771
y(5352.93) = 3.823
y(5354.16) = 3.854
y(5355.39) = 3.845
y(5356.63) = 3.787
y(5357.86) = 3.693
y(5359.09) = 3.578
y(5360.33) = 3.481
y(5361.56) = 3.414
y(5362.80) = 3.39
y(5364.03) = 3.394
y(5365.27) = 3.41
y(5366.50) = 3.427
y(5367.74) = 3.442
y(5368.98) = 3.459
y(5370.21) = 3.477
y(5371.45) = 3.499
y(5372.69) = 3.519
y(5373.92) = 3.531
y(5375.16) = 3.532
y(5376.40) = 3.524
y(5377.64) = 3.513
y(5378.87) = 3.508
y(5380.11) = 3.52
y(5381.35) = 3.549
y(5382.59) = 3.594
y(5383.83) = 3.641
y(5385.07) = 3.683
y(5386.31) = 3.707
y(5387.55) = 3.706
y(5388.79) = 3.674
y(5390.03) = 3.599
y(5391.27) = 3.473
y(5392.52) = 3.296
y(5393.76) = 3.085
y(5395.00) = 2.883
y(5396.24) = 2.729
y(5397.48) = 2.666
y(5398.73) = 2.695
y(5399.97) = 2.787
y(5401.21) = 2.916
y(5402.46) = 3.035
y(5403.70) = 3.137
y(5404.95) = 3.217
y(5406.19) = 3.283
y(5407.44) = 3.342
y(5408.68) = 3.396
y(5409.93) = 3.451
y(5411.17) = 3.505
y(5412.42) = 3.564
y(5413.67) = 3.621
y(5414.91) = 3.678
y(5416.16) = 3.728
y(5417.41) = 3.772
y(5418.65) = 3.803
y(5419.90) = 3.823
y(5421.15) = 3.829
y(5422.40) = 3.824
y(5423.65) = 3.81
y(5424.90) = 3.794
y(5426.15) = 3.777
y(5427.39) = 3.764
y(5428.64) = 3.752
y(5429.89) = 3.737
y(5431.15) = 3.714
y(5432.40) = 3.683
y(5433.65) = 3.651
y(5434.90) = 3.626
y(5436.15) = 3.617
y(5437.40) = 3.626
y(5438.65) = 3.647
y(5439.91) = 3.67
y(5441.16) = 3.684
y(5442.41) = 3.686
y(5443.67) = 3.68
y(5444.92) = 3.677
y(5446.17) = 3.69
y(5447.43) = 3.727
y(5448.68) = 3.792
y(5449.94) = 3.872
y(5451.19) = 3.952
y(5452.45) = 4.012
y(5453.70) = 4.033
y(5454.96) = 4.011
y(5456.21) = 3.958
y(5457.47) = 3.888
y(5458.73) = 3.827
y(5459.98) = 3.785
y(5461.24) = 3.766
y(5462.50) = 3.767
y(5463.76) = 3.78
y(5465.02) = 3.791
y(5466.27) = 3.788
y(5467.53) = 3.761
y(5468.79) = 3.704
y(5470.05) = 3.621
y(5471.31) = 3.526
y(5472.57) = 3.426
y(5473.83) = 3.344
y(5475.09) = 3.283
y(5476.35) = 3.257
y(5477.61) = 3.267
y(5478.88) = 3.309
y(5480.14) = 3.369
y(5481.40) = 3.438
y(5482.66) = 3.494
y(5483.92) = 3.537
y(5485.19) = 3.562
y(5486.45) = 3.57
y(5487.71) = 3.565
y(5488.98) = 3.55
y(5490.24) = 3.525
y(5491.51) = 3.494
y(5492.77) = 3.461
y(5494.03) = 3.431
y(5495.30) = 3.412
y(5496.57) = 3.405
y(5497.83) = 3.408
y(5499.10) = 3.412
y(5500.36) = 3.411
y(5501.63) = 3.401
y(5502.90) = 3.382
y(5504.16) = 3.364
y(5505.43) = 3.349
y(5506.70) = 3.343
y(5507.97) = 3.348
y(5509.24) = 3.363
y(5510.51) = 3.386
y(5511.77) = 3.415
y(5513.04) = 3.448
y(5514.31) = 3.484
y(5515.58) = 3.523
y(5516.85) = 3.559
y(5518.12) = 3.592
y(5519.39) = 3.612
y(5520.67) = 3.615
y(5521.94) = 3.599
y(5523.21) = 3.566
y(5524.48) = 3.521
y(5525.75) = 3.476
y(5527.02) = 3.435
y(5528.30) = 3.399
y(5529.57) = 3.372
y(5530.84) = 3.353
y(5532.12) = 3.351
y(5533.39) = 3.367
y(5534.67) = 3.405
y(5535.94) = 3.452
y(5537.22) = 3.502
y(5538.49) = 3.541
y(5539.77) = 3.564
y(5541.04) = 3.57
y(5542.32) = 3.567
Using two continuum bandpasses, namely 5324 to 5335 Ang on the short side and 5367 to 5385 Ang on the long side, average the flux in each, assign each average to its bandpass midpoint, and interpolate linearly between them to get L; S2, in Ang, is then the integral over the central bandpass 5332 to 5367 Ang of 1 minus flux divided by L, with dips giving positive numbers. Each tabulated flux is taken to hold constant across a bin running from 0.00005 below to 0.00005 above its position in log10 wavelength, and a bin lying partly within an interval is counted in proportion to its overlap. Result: -1.2 Ang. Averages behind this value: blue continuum 3.45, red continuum 3.53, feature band 3.6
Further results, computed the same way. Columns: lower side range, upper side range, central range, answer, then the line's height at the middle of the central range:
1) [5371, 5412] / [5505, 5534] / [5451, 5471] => -2.5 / 3.4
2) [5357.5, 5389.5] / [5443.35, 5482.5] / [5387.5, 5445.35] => 1.8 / 3.6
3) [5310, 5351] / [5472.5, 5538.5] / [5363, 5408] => 2.2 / 3.52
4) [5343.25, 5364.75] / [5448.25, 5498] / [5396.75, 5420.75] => 1.9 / 3.63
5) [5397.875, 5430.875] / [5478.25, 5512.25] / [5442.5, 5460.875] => -2.0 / 3.47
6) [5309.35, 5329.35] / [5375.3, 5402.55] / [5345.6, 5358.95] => -1.2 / 3.43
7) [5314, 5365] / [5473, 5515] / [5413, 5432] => -1.5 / 3.49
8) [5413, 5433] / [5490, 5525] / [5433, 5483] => -0.5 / 3.63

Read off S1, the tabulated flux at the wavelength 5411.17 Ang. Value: 3.505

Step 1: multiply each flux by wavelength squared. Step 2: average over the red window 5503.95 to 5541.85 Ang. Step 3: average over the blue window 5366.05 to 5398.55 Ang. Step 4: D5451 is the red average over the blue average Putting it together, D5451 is 1.07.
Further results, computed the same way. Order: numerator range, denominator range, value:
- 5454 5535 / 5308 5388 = 1.04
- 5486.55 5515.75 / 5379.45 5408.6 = 1.09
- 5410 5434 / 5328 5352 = 1.07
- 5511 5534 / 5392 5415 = 1.15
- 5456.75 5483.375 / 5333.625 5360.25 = 1.03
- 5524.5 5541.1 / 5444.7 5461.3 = 0.92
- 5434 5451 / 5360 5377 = 1.10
